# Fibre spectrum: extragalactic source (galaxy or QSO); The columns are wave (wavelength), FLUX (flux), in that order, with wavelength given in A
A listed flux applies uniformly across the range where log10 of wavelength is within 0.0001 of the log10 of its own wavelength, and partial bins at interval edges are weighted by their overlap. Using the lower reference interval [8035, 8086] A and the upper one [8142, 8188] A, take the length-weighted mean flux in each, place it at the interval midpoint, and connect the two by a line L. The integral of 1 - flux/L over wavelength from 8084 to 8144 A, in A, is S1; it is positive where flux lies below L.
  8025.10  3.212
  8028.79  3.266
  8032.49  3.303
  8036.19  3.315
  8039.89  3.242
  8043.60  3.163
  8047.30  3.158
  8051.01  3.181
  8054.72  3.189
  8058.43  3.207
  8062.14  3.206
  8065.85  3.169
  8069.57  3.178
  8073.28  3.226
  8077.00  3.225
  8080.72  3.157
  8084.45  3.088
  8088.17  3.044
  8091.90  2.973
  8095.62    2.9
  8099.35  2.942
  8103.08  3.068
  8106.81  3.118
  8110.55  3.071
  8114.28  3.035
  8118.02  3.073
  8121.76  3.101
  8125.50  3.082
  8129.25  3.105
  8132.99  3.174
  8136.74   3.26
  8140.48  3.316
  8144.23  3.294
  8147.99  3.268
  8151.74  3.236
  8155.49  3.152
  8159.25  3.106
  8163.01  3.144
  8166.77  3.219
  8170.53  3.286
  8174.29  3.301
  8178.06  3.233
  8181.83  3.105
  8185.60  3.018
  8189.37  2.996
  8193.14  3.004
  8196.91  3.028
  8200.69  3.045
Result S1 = 1.9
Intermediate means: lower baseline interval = 3.19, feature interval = 3.09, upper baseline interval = 3.19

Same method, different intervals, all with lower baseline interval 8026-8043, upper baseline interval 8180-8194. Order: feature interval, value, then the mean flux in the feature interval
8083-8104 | 1.19 A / 3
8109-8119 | 0.28 A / 3.06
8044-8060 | 0.30 A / 3.18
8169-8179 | -0.73 A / 3.28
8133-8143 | -0.51 A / 3.27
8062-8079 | 0.07 A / 3.2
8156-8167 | -0.27 A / 3.14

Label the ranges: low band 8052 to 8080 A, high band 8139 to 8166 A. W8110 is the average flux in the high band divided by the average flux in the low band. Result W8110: 1.01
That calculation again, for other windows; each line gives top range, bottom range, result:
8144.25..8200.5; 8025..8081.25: 0.98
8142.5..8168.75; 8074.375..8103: 1.05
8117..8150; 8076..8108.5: 1.04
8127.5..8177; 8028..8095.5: 1.01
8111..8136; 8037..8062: 0.97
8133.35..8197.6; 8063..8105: 1.03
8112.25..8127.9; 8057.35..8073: 0.96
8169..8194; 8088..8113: 1.04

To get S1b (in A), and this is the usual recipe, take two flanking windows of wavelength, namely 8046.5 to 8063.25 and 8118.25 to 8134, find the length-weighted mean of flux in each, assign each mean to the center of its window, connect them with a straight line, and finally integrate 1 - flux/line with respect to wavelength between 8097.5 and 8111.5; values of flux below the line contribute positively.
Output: 0.4 A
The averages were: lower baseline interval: 3.19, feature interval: 3.05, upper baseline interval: 3.11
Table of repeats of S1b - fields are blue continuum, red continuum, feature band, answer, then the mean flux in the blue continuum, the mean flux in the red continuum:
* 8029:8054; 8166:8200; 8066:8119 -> 1.8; 3.23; 3.13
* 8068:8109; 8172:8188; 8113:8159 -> -0.7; 3.08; 3.16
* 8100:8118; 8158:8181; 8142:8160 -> -0.3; 3.06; 3.21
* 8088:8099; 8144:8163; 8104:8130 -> -0.3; 2.96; 3.2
